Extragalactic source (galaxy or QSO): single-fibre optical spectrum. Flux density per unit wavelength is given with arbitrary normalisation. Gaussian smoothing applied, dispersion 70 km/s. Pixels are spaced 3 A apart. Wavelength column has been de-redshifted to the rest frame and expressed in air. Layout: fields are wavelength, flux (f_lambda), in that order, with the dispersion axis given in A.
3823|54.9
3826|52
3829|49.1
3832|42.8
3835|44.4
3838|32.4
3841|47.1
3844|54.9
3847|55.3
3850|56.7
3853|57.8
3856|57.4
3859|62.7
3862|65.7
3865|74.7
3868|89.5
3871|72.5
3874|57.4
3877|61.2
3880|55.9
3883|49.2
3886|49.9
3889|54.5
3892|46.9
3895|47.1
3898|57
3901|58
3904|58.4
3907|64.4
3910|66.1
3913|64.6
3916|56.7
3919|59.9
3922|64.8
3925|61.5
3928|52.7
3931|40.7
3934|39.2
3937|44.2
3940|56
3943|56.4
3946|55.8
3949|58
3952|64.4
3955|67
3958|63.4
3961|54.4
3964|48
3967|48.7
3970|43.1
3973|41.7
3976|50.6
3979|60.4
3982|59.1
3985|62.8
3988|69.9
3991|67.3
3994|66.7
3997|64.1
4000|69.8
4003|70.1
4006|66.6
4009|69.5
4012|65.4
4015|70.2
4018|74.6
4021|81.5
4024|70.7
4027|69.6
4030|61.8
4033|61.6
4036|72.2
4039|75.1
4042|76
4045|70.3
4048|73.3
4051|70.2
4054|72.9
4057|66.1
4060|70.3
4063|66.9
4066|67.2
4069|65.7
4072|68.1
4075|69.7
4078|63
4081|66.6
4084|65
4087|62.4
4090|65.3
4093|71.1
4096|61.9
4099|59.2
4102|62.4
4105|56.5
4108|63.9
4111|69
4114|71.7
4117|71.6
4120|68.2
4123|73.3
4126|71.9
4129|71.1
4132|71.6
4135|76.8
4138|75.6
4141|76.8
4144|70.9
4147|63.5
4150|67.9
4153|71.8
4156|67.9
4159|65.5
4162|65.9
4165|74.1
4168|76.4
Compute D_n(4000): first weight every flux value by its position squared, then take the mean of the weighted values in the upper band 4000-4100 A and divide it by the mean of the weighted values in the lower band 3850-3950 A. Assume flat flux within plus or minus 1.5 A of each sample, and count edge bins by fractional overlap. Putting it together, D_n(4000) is 1.3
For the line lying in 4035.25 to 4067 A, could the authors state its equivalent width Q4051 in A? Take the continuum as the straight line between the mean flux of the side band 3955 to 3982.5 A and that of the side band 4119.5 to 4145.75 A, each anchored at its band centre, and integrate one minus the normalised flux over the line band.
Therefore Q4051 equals -4.1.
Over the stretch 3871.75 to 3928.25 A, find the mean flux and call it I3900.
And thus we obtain 57.5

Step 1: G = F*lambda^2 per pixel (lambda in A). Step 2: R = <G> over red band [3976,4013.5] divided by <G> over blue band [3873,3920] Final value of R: 1.21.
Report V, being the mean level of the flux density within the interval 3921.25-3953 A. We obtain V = 53.6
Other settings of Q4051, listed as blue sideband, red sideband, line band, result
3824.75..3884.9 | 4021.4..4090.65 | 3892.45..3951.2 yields 4.8 A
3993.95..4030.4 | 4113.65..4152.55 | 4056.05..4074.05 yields 0.8 A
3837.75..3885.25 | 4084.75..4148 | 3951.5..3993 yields 4.2 A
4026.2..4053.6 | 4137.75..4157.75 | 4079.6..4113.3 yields 2.9 A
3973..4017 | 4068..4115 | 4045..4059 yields -1.2 A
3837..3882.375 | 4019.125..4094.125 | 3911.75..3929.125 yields 0.8 A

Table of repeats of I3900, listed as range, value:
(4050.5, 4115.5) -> 66.1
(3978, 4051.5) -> 68.8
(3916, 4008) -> 57.6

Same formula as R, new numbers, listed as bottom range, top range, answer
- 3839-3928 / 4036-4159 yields 1.29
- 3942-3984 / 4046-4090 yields 1.29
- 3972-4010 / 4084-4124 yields 1.10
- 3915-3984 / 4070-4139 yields 1.35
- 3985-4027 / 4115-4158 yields 1.09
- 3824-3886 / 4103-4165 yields 1.41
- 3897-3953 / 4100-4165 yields 1.35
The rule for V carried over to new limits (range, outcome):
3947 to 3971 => 56.1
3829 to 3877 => 57.9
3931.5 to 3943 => 47.3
